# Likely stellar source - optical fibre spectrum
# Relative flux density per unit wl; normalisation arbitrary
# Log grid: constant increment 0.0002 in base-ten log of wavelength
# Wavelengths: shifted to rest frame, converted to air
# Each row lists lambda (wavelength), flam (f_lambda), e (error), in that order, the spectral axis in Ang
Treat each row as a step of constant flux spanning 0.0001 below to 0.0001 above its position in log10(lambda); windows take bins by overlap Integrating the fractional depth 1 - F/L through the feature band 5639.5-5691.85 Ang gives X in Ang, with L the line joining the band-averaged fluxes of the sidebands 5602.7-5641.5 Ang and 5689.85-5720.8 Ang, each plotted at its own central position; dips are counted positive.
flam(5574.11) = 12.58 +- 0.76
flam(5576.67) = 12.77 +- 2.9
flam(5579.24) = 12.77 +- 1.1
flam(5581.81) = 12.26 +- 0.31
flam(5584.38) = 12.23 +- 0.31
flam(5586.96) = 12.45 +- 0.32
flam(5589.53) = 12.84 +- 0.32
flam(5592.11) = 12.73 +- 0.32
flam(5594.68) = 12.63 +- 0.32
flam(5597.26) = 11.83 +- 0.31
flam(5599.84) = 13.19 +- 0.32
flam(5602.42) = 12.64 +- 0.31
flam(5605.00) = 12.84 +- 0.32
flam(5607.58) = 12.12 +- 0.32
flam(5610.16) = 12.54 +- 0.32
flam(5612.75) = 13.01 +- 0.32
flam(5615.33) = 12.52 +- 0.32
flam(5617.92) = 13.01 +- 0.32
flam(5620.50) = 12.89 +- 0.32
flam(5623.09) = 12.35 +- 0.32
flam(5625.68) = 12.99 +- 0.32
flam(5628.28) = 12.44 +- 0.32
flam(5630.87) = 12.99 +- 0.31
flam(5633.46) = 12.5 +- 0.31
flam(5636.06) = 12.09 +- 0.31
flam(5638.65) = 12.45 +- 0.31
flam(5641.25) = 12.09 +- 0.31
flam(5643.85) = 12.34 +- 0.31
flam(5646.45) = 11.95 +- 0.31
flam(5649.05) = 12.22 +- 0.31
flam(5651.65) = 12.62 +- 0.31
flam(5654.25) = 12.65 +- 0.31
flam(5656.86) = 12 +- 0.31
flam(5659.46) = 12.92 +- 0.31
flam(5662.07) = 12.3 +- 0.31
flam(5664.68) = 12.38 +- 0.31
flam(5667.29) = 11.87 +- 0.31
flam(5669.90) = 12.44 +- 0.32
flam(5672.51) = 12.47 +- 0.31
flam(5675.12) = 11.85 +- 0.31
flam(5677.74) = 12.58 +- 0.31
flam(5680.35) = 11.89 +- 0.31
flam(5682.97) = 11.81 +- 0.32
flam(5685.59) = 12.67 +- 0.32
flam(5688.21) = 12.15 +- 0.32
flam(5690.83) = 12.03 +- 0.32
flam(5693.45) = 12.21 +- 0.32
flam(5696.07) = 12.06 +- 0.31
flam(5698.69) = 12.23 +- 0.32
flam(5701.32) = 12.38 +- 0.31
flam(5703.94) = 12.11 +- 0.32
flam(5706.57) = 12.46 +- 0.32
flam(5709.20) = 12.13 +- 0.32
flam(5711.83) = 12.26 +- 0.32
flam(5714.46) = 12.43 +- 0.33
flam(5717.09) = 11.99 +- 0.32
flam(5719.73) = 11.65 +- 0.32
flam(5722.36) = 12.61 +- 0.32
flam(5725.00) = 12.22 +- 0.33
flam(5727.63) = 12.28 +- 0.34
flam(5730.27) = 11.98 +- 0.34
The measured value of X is 0.5 Ang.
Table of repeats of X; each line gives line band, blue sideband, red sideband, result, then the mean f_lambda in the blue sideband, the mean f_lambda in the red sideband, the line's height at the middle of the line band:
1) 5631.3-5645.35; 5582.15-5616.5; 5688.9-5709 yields 0.1 Ang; 12.6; 12.2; 12.4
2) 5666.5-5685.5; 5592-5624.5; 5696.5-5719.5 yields 0.3 Ang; 12.6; 12.2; 12.3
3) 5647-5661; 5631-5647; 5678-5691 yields -0.2 Ang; 12.3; 12.2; 12.3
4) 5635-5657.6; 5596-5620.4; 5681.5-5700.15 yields 0.3 Ang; 12.7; 12.2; 12.4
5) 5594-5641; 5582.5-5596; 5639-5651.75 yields -0.8 Ang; 12.6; 12.2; 12.4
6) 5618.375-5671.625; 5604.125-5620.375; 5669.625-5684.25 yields -0.1 Ang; 12.7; 12.2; 12.4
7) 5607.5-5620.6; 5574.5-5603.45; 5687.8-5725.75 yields -0.2 Ang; 12.6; 12.2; 12.5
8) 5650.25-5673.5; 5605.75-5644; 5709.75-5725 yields 0.0 Ang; 12.6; 12.2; 12.4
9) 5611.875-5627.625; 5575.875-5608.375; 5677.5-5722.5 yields -0.4 Ang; 12.6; 12.2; 12.5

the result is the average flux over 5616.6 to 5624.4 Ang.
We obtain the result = 12.8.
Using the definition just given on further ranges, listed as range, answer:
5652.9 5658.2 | 12.3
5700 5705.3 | 12.2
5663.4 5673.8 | 12.3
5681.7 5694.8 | 12.2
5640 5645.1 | 12.2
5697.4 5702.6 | 12.3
